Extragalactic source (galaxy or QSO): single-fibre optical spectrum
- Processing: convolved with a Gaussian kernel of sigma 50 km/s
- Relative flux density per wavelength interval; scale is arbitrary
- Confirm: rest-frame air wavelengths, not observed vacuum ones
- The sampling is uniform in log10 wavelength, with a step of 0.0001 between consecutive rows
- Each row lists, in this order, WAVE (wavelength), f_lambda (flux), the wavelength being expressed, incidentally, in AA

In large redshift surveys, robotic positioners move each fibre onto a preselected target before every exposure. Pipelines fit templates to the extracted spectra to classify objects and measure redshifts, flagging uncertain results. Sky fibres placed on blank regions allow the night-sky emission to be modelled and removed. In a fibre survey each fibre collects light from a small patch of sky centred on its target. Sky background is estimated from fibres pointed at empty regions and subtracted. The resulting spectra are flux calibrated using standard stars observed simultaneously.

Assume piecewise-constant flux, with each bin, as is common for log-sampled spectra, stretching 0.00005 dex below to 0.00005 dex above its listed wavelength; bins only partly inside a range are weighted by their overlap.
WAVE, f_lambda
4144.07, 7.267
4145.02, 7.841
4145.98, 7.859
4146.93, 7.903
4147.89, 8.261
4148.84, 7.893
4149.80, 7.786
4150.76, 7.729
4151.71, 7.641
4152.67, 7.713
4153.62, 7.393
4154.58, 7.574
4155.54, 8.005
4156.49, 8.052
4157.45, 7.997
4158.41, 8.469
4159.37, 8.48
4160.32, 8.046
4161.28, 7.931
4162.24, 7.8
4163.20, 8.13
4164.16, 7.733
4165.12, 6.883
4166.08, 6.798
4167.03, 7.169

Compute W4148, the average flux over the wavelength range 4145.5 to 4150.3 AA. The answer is 7.93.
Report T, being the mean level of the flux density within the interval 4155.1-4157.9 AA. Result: 8.03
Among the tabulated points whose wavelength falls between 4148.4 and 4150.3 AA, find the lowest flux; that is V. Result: 7.786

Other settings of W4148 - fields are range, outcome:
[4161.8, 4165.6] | 7.63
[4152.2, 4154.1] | 7.57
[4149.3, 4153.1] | 7.7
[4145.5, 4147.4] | 7.89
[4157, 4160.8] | 8.25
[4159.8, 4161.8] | 8.01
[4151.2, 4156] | 7.67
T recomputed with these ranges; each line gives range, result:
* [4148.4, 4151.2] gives 7.78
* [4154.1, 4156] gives 7.77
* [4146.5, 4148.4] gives 8.08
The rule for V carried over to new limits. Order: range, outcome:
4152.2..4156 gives 7.393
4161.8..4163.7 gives 7.8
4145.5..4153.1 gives 7.641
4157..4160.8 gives 7.997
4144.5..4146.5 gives 7.841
